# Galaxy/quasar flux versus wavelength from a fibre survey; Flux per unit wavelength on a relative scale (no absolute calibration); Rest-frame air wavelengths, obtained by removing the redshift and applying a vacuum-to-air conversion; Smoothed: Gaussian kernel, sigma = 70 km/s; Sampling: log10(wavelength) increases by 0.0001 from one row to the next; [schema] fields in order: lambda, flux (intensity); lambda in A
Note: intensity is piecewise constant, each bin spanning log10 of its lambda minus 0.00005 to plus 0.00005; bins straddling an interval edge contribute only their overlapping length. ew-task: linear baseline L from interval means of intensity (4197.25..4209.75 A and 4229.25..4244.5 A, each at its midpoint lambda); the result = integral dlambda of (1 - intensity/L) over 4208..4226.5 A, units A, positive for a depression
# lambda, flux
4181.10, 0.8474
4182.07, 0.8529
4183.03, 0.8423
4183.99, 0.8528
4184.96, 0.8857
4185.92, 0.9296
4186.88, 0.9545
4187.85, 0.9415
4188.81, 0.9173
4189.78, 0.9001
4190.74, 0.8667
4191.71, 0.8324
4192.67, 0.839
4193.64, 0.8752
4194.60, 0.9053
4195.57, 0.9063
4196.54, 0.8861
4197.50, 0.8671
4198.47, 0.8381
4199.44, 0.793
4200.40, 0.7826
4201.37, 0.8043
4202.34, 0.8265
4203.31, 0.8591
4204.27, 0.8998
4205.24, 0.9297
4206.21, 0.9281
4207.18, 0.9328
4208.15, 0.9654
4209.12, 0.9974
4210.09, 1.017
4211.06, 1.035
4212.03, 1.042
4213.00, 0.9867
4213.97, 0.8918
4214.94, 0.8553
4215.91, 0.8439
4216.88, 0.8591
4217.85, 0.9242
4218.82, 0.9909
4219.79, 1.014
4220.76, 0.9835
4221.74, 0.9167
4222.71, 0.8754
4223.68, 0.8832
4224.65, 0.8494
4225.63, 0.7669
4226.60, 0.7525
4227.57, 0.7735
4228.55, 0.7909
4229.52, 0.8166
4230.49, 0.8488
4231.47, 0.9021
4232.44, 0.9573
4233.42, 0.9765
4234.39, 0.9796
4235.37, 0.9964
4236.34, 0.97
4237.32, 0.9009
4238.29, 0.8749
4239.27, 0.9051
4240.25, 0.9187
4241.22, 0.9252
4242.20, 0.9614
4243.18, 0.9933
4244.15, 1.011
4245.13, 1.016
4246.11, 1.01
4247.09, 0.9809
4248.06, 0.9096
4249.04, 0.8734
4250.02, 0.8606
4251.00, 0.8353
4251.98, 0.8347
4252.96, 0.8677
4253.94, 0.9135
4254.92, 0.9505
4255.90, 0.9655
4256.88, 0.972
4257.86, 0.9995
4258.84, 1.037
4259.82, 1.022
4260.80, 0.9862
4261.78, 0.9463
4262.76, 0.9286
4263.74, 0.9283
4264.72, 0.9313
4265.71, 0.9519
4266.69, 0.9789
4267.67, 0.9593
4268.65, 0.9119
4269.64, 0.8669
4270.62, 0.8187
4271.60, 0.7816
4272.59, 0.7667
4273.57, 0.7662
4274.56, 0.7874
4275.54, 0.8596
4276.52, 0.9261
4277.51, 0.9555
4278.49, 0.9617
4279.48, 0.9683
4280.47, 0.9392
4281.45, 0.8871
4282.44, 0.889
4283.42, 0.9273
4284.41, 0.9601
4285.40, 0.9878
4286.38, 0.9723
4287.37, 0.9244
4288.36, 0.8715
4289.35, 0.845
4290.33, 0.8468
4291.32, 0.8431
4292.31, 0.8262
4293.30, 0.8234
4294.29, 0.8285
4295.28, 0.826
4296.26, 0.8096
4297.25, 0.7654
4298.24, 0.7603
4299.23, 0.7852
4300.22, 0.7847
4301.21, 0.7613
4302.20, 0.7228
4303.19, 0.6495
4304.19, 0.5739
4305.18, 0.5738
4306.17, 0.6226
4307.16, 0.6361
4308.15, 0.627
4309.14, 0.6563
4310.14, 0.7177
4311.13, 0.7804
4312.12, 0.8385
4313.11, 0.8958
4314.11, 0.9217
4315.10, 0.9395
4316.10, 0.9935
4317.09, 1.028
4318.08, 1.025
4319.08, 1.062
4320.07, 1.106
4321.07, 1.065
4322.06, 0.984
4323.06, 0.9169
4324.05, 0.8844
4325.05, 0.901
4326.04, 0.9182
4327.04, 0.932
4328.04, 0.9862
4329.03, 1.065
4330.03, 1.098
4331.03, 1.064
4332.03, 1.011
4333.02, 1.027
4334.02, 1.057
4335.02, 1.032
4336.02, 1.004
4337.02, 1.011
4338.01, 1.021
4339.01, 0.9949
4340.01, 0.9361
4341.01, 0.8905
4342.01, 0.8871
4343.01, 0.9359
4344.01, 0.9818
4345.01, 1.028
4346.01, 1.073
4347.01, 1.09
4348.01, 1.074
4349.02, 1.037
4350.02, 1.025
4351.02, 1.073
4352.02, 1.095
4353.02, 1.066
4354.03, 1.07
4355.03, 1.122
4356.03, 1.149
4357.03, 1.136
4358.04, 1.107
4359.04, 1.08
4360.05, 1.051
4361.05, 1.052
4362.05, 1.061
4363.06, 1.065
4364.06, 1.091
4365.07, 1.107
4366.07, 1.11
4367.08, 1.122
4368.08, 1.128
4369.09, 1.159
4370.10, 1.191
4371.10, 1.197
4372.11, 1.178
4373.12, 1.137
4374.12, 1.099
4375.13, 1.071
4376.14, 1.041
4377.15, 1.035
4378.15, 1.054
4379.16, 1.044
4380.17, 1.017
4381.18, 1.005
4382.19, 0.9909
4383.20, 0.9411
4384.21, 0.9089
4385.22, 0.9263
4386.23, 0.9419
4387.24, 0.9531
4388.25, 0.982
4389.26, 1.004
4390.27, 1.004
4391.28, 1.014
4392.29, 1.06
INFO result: -0.5 A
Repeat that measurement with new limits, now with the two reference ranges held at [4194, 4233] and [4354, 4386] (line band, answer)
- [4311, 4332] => 0.9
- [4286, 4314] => 6.2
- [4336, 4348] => 0.6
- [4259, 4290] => 1.7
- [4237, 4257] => 0.1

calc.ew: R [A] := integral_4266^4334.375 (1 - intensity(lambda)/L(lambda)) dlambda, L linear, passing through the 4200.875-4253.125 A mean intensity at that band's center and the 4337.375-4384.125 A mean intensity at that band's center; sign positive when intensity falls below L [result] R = 8.1 A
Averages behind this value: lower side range 0.914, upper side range 1.06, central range 0.876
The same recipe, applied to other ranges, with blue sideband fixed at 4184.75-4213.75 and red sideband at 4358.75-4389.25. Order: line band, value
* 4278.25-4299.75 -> 2.38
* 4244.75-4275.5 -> 1.41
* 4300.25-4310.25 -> 3.40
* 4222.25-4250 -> 0.89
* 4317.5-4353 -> 0.48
